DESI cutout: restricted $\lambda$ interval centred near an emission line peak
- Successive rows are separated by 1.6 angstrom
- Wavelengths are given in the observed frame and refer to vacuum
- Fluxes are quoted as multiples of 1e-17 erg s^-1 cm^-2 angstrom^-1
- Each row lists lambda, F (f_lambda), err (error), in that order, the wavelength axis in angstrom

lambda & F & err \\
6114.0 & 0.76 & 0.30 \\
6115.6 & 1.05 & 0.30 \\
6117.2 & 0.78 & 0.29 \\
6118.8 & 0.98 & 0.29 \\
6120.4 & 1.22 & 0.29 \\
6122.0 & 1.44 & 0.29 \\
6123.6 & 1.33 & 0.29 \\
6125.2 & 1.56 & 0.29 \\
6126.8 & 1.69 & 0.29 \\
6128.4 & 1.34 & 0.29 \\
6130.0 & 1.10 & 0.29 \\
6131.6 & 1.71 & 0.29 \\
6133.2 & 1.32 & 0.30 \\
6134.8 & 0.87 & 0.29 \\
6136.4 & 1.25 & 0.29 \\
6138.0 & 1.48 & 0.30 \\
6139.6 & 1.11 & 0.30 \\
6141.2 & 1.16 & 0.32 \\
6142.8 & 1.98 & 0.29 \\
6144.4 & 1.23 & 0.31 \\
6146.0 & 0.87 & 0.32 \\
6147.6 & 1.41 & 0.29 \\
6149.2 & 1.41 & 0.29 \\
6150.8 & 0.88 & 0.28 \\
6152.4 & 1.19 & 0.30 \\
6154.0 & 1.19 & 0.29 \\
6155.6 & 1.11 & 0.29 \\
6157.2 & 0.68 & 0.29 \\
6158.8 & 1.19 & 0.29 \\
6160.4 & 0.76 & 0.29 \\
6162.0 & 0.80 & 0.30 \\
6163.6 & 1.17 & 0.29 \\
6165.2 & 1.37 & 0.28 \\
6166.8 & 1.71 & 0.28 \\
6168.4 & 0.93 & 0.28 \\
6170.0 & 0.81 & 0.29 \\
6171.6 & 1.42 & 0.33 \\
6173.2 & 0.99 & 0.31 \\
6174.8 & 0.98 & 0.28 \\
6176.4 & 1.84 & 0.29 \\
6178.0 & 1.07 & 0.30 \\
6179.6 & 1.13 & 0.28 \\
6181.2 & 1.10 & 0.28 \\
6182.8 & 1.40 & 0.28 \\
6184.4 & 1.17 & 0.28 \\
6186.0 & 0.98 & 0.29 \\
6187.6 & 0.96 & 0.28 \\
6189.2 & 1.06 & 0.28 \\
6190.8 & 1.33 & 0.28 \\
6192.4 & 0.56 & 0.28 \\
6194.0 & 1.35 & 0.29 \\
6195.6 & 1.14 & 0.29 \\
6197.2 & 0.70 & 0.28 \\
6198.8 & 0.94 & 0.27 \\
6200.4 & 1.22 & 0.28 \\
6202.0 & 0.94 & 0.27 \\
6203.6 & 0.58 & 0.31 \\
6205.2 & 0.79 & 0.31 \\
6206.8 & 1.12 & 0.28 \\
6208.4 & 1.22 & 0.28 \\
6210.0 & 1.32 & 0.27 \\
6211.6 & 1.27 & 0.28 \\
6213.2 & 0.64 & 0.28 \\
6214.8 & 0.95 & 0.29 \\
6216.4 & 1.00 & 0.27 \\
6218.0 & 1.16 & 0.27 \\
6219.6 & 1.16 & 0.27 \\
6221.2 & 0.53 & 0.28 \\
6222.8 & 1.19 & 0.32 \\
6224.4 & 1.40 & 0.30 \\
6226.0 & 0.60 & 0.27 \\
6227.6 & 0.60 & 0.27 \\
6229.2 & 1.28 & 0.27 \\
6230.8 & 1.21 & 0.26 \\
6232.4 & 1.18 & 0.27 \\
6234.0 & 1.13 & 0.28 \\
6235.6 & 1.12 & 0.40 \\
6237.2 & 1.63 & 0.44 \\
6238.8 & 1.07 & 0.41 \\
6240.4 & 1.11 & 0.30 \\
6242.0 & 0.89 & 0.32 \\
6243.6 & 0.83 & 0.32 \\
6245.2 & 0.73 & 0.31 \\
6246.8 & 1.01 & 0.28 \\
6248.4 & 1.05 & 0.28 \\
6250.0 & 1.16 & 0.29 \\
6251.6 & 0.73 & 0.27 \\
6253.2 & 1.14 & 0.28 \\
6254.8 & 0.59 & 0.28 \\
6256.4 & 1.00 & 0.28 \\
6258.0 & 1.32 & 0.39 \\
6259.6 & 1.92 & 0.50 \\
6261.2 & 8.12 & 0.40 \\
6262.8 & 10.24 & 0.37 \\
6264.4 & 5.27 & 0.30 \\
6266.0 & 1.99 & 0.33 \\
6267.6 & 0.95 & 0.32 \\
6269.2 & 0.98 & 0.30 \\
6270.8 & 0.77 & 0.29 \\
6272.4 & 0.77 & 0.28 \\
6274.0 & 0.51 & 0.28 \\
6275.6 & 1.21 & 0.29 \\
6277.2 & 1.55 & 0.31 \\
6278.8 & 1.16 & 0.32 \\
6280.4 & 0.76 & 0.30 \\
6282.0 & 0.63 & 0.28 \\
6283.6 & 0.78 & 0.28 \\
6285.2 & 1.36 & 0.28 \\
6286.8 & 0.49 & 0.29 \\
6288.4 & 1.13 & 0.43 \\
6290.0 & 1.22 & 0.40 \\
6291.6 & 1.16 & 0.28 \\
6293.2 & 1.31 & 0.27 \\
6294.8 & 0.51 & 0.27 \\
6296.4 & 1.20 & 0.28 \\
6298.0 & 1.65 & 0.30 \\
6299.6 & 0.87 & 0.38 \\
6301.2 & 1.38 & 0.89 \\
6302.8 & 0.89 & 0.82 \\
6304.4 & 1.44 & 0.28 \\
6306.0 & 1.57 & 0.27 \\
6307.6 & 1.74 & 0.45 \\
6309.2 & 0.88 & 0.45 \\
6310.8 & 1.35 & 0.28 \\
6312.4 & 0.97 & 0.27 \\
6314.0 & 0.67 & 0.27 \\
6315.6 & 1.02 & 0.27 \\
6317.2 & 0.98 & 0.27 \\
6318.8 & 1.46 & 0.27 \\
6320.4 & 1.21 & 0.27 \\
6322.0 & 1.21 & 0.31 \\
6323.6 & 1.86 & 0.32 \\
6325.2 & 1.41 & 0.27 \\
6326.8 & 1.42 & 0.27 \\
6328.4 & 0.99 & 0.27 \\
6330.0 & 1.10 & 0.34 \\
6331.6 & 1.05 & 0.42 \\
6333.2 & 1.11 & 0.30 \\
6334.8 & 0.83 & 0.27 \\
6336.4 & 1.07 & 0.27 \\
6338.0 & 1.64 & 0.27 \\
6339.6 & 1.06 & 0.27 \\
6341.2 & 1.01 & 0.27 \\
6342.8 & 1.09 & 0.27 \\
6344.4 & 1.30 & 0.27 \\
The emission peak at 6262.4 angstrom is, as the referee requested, H-beta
